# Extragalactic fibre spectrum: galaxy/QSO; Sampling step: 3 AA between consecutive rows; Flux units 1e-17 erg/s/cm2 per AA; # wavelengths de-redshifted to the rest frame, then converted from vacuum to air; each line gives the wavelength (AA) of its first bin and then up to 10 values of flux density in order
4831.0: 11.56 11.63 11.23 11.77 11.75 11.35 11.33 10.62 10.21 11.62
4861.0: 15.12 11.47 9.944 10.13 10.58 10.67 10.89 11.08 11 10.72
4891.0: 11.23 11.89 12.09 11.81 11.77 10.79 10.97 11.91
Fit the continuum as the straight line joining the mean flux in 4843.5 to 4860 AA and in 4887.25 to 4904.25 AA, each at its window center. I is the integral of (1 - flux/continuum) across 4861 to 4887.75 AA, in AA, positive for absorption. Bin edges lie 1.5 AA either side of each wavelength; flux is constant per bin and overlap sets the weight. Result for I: 1.0 AA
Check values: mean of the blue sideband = 11.2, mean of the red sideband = 11.6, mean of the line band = 11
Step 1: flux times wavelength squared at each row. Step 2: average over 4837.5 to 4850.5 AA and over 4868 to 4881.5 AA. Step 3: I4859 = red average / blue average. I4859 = 0.9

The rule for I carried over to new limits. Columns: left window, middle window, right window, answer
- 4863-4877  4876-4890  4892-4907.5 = 0.1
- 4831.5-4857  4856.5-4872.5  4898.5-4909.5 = -0.4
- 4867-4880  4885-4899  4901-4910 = -0.7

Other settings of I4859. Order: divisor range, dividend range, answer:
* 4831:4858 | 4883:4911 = 1.03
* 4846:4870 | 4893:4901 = 1.07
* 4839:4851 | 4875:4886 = 0.96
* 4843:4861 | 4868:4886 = 0.95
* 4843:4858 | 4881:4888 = 1.01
